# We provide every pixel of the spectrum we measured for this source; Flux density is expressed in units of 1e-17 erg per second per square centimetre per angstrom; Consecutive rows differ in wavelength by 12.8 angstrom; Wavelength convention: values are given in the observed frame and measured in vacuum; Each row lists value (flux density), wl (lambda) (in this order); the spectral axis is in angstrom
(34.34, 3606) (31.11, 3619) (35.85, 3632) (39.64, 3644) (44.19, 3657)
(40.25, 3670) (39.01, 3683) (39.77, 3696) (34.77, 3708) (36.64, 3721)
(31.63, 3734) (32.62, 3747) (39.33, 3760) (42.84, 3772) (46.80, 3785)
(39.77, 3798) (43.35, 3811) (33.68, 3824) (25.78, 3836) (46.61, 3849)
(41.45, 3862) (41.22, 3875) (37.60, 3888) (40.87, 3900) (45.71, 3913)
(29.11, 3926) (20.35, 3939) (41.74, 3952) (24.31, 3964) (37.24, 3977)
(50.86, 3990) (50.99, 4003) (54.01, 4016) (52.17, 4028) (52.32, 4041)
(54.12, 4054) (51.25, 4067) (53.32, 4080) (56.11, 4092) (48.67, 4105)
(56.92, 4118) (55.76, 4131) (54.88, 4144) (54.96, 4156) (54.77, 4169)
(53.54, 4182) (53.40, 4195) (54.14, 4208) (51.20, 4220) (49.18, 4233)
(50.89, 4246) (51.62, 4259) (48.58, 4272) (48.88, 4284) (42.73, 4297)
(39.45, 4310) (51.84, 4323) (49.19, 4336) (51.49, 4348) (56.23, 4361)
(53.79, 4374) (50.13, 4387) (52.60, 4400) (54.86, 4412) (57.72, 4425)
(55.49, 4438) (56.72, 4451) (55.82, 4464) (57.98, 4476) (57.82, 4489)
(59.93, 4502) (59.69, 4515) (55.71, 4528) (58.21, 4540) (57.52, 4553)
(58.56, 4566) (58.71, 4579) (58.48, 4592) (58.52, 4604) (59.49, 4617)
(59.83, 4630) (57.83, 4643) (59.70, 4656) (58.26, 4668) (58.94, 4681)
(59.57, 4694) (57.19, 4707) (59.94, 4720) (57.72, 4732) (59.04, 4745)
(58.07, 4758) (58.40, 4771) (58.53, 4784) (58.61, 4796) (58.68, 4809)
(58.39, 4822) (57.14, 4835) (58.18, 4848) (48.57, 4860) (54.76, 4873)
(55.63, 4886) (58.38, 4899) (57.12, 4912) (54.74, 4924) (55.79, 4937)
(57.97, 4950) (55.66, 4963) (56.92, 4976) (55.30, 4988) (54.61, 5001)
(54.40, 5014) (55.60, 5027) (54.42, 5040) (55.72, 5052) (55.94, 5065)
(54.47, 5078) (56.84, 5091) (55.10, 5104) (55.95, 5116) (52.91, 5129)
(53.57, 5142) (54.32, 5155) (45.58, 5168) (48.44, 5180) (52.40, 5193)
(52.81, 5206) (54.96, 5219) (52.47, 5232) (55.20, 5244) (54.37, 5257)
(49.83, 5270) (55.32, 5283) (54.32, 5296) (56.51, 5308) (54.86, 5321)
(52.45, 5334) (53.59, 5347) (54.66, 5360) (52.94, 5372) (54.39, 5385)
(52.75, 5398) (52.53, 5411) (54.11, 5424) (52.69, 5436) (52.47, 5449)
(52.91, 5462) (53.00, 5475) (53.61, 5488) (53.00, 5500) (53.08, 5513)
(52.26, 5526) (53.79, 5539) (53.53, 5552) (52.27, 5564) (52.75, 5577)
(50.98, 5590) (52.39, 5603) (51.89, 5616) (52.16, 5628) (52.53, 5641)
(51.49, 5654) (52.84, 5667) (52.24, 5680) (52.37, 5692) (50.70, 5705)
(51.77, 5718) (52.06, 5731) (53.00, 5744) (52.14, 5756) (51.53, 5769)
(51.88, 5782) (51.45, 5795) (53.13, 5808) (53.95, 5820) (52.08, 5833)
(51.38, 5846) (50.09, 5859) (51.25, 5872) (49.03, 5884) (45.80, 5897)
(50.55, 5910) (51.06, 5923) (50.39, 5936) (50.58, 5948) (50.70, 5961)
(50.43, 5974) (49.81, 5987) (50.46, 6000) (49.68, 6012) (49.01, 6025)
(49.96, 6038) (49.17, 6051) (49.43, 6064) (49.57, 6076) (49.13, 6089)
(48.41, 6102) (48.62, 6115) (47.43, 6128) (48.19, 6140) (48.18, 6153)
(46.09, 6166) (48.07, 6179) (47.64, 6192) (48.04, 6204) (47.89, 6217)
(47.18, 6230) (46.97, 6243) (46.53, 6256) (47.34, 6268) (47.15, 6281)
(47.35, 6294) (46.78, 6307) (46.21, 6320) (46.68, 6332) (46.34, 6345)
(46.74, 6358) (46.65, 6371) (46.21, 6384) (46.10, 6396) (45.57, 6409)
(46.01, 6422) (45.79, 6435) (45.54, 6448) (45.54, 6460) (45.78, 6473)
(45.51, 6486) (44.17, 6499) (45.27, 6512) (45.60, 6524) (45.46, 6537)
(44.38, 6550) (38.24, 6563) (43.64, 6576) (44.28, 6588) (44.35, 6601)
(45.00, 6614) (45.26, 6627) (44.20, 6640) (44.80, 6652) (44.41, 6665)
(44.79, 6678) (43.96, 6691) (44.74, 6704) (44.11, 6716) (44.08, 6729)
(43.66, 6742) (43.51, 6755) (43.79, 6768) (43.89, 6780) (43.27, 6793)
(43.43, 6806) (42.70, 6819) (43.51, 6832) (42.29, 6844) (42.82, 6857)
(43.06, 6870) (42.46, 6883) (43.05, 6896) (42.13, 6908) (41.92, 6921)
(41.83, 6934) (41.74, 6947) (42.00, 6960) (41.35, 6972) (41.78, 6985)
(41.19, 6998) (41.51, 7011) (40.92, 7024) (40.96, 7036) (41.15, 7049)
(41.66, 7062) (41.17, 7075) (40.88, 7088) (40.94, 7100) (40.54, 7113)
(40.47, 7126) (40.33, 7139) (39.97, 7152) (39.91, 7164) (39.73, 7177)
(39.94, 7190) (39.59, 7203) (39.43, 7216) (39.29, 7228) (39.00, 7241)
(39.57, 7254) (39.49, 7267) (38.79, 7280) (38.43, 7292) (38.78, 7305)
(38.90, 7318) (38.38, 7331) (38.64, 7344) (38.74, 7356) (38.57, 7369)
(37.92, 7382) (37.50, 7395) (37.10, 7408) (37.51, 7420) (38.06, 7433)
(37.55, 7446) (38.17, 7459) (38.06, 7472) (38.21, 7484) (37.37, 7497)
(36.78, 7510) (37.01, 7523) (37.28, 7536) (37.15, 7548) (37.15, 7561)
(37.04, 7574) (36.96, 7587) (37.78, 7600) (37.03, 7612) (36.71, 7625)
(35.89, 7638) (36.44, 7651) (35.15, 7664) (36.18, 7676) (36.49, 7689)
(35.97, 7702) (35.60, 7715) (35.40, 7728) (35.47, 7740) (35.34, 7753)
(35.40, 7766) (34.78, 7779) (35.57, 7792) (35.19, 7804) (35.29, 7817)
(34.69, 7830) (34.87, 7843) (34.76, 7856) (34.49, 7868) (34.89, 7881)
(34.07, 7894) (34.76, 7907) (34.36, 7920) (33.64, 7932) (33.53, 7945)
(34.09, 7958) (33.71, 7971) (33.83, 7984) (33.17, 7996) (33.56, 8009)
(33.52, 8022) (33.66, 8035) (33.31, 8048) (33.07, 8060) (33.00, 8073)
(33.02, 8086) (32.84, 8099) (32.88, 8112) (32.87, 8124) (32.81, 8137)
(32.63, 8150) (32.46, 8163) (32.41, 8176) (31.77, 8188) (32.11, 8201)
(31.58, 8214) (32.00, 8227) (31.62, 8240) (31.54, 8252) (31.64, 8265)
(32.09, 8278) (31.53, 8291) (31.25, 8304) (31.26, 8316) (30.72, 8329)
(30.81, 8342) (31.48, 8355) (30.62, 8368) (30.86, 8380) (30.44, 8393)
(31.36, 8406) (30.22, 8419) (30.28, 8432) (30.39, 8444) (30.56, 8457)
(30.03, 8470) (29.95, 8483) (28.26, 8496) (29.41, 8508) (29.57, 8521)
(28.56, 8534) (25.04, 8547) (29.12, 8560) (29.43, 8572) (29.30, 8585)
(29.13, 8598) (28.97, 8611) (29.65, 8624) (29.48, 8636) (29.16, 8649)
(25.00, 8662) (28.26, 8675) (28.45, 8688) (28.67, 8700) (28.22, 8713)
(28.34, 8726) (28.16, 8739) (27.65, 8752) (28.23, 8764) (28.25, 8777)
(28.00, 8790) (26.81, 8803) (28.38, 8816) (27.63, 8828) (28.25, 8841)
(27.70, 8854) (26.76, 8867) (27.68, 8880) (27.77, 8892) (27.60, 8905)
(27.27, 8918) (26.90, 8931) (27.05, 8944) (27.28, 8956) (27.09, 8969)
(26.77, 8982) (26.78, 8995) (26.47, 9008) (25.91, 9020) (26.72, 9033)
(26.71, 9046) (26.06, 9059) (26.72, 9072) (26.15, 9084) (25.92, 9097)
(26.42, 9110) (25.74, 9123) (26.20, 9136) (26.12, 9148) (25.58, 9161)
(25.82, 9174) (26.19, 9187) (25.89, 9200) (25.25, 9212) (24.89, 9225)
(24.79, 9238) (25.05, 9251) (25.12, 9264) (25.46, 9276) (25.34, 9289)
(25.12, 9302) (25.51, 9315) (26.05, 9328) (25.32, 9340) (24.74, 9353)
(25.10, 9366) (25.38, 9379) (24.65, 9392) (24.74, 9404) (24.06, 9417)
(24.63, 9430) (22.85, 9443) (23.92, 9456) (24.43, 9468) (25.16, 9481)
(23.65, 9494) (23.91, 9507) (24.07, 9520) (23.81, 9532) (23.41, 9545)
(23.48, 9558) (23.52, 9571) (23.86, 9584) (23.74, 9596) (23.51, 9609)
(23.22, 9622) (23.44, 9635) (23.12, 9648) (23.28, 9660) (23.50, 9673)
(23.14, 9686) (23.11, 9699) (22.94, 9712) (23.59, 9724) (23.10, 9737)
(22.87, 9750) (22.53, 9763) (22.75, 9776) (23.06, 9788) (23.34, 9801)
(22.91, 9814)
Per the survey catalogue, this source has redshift 0.00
